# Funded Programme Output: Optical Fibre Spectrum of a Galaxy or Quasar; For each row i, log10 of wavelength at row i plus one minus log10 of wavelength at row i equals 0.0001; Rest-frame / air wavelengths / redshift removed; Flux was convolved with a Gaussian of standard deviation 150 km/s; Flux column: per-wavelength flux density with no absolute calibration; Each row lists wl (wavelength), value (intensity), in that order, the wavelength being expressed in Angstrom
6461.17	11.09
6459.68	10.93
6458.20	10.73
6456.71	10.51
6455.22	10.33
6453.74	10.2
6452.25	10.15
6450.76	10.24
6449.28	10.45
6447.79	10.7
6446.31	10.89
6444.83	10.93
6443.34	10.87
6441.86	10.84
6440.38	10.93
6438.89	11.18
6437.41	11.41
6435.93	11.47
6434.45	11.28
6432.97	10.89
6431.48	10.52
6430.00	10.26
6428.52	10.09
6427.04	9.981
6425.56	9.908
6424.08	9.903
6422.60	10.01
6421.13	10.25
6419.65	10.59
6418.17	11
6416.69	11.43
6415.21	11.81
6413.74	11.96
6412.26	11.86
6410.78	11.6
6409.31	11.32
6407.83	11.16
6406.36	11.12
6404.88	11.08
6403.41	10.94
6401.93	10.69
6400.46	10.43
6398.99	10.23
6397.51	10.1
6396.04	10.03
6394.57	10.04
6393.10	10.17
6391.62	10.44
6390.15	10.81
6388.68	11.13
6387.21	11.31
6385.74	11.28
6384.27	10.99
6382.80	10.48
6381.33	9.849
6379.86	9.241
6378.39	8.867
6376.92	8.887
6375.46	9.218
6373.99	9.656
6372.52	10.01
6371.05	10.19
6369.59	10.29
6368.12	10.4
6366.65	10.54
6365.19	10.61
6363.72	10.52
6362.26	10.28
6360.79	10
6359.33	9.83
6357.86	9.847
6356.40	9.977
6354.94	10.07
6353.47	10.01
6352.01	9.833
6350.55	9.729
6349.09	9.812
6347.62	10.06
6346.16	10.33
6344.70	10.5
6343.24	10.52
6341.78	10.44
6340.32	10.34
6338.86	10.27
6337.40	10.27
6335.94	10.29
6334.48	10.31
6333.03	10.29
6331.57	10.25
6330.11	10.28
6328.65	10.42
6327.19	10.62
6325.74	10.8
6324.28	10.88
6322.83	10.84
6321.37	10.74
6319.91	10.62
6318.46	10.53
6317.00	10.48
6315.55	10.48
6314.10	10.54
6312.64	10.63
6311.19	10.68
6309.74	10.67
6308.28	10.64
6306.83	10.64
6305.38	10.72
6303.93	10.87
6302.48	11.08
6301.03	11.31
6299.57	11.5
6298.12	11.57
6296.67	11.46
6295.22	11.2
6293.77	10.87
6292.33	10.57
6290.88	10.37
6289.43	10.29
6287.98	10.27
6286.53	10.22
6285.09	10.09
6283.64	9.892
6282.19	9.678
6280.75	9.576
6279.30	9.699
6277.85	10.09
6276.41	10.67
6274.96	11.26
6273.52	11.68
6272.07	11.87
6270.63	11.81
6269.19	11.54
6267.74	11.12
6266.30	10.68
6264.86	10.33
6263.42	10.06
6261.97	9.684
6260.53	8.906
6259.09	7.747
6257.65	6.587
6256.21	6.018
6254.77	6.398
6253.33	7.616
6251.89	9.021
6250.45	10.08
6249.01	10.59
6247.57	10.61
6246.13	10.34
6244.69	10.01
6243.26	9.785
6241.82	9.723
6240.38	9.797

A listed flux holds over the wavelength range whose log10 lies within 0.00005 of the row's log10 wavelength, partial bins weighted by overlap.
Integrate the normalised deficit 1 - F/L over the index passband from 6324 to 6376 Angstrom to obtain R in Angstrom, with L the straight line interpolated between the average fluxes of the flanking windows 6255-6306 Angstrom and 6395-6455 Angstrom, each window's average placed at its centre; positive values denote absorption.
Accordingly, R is 1.5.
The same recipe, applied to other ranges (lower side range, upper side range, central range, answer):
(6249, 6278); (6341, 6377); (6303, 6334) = -2.2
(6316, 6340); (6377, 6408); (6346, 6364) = 0.8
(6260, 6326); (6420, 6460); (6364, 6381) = 1.3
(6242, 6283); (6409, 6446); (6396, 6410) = 0.0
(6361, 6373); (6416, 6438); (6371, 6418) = -0.6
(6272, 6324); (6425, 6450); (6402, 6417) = -0.9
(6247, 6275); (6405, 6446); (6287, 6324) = -3.0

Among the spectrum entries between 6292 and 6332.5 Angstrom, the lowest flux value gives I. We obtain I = 10.25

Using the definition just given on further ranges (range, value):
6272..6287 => 9.576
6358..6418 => 8.867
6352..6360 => 9.83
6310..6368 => 9.729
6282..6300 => 9.678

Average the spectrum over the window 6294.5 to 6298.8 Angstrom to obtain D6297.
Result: 11.4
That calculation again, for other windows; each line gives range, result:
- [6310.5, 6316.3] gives 10.6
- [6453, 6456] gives 10.3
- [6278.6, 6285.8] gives 9.78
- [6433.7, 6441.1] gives 11.3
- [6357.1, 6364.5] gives 10.1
